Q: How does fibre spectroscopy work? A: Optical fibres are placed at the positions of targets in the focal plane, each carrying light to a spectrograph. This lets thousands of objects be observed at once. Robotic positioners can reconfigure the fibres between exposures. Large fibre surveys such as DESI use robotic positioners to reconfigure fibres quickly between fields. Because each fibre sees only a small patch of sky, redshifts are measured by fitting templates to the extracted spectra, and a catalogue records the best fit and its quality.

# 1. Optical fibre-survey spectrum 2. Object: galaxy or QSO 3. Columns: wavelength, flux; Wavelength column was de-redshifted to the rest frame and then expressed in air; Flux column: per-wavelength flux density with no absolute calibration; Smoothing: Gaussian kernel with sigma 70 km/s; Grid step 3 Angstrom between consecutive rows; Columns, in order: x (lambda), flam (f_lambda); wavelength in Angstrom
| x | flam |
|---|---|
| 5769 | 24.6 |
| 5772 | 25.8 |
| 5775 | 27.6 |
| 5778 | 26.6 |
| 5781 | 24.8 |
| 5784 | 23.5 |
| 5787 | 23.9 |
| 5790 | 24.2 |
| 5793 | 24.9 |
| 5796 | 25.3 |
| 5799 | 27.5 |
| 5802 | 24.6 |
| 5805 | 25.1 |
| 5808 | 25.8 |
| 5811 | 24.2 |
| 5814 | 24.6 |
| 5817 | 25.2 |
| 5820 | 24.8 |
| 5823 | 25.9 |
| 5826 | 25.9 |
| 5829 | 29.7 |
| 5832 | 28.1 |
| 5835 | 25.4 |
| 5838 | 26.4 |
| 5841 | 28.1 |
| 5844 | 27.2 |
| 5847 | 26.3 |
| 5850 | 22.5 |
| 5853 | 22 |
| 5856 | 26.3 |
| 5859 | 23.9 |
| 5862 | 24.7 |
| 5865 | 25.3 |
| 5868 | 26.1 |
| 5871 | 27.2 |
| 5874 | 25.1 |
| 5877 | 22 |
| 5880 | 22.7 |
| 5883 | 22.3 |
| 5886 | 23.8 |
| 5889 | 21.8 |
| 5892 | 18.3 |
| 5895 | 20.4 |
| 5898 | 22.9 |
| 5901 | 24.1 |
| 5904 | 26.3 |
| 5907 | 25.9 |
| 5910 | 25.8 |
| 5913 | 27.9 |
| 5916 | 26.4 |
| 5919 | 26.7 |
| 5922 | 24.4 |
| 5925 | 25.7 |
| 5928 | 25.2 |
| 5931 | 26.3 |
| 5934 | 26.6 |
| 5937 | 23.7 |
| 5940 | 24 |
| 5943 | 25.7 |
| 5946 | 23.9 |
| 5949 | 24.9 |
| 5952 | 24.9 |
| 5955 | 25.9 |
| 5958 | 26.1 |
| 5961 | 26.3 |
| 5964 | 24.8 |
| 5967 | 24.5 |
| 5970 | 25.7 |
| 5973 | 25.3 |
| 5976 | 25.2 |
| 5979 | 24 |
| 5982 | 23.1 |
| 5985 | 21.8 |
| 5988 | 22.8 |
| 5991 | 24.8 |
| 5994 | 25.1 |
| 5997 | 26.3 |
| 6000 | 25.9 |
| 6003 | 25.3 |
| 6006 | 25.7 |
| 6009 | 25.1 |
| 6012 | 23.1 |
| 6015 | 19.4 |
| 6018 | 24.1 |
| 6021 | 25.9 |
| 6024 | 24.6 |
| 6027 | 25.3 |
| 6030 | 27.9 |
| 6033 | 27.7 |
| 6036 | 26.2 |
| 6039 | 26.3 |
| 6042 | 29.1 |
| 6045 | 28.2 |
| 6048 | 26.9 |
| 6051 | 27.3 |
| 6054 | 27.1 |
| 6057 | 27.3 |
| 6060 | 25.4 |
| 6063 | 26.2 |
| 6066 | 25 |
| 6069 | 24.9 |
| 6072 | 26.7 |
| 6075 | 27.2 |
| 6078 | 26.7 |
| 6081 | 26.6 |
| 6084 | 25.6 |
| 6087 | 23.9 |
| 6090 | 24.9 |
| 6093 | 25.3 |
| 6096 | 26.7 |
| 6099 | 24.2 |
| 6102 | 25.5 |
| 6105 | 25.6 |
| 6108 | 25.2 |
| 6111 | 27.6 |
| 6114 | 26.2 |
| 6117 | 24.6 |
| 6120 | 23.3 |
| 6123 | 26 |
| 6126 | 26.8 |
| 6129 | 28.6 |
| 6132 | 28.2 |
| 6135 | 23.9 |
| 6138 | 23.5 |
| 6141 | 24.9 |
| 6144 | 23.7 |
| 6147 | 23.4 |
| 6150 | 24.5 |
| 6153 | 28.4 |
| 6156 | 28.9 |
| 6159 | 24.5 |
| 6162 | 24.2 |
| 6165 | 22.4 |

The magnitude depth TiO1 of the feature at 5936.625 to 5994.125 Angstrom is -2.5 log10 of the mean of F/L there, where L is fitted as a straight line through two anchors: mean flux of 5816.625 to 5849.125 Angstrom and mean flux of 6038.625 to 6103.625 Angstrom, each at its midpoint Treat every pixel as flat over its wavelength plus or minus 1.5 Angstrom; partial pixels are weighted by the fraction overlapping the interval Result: 0.08 mag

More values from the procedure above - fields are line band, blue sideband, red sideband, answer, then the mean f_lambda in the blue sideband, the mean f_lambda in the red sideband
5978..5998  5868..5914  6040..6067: 0.08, 23.8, 27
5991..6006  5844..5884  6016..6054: 0.02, 24.5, 26.5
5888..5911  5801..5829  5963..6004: 0.08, 25.4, 24.6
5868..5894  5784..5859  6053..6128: 0.11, 25.5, 25.8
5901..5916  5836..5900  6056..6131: -0.08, 24.1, 25.8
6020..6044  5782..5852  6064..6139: -0.04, 25.6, 25.7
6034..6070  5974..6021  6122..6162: -0.08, 24.2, 25.7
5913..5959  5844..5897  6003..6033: -0.06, 23.7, 24.8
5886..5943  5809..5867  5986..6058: 0.05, 25.6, 25.7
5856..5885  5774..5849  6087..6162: 0.06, 25.8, 25.5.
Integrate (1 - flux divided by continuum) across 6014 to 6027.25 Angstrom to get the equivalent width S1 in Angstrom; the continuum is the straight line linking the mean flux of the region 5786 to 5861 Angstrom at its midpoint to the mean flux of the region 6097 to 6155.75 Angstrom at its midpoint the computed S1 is 0.9 Angstrom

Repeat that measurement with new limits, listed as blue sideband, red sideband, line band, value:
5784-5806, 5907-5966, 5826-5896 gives 1.60 Angstrom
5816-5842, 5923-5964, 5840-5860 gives 0.93 Angstrom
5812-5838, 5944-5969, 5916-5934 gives -0.27 Angstrom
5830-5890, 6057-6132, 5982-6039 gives 1.56 Angstrom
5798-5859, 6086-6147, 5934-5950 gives 0.60 Angstrom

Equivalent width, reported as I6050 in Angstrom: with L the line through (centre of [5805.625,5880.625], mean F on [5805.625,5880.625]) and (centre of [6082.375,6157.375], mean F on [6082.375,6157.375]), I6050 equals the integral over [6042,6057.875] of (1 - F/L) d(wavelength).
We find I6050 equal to -1.2 Angstrom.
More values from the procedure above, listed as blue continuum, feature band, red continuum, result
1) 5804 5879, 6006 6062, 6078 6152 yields -1.10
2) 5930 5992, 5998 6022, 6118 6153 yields 0.57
